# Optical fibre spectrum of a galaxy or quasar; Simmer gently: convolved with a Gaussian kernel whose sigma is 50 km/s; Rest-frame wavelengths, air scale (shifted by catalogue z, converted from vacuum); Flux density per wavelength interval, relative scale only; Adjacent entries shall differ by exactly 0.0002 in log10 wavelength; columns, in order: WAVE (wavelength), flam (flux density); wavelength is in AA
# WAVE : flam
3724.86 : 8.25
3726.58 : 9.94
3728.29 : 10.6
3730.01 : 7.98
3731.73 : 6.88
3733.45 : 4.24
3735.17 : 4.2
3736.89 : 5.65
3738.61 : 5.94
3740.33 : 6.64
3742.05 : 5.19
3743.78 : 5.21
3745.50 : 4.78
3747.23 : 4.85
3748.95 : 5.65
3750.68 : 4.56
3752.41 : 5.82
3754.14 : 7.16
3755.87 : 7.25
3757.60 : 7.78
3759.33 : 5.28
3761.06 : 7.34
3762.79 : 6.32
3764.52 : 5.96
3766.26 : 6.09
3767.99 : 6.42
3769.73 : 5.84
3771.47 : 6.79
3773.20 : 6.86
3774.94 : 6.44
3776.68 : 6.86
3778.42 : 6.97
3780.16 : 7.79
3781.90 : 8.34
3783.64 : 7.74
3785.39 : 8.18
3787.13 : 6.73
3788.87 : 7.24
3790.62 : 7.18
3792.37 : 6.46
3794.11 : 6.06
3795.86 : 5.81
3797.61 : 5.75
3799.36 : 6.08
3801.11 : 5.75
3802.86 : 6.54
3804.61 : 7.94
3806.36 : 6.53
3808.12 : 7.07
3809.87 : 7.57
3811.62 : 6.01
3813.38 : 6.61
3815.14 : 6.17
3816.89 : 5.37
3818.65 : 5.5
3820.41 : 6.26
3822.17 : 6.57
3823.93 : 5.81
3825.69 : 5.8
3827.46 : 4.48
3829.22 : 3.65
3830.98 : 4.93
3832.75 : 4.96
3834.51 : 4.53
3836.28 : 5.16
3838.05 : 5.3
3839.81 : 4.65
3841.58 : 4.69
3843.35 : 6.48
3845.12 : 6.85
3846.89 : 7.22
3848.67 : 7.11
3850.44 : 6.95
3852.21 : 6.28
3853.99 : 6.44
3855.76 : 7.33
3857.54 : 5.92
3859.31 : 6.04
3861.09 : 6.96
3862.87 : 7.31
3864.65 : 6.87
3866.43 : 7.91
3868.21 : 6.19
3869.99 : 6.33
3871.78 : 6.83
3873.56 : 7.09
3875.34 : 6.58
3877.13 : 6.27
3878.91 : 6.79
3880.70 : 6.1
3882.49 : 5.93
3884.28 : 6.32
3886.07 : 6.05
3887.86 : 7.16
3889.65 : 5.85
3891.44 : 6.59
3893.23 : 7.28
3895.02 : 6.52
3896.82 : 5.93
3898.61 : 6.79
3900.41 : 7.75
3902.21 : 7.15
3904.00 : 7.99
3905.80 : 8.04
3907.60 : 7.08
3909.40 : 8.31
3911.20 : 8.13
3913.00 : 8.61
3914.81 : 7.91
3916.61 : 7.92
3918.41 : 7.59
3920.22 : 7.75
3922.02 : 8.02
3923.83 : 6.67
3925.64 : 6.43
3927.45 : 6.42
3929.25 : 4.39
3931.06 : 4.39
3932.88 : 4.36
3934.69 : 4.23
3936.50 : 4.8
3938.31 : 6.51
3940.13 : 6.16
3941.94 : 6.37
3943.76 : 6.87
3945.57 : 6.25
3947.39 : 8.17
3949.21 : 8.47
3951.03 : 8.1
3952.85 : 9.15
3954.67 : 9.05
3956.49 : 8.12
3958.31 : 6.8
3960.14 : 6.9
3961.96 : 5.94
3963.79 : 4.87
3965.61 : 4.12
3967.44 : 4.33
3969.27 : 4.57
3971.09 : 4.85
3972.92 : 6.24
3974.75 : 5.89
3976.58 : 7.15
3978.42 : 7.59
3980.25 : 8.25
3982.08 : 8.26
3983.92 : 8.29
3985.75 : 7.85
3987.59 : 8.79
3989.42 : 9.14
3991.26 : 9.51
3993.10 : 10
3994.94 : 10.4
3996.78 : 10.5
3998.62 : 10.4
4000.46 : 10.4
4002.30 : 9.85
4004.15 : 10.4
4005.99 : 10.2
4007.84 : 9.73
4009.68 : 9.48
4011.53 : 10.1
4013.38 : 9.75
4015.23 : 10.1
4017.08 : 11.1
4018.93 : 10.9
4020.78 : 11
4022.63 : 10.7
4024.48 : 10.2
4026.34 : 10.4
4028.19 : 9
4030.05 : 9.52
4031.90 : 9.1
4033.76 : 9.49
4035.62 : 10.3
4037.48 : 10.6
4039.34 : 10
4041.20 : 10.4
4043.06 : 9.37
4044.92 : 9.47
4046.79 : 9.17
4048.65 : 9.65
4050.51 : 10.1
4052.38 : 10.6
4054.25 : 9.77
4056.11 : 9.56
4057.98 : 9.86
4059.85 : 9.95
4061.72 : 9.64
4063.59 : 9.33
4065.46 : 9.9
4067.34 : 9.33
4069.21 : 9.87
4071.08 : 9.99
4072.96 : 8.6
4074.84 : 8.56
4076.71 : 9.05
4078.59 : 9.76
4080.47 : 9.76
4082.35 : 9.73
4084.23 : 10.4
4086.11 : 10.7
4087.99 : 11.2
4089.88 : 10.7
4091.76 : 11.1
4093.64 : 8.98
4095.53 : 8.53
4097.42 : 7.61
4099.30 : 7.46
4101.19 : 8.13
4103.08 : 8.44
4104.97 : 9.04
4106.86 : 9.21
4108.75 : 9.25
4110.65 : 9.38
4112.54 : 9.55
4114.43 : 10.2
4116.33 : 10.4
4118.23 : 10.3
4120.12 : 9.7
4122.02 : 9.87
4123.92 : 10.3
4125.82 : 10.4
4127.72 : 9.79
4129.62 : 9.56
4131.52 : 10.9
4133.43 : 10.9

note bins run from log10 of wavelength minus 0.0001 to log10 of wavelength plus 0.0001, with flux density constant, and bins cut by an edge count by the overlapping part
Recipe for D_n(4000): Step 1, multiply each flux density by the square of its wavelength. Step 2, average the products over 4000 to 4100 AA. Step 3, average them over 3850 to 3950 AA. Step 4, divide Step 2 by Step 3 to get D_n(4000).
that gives 1.57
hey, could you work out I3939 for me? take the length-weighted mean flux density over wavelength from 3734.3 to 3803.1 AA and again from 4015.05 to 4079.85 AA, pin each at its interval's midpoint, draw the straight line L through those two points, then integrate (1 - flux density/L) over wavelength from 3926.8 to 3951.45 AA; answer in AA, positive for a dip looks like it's 7.0 AA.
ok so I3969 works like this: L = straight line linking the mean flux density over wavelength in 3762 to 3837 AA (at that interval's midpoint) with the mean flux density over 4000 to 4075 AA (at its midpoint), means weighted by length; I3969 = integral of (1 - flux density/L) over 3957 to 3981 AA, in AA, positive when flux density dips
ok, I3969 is 7.81 AA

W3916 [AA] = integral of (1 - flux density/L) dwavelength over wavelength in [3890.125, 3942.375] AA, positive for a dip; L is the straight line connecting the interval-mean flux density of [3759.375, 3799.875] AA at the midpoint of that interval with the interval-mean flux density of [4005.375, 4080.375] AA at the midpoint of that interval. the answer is 9.8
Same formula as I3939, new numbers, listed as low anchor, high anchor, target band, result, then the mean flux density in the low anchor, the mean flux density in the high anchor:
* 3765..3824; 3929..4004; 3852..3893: 2.0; 6.63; 7.29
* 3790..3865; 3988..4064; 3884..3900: 1.8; 6.11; 9.98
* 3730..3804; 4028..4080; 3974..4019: -1.7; 6.33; 9.65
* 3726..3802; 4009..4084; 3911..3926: 1.1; 6.5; 9.83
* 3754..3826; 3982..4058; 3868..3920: 6.9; 6.62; 9.86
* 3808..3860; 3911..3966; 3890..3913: -3.0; 5.91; 6.76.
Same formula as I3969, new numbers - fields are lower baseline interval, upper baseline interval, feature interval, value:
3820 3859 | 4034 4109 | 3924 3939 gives 4.2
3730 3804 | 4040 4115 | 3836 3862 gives 3.4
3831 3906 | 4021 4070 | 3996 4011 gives -1.8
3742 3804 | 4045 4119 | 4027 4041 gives -1.1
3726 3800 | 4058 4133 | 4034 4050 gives -1.3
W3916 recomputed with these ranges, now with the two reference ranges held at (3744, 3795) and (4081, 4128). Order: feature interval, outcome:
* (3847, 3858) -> 0.9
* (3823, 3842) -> 5.9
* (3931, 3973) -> 10.0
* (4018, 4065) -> -4.6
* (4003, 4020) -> -2.8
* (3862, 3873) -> 0.8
